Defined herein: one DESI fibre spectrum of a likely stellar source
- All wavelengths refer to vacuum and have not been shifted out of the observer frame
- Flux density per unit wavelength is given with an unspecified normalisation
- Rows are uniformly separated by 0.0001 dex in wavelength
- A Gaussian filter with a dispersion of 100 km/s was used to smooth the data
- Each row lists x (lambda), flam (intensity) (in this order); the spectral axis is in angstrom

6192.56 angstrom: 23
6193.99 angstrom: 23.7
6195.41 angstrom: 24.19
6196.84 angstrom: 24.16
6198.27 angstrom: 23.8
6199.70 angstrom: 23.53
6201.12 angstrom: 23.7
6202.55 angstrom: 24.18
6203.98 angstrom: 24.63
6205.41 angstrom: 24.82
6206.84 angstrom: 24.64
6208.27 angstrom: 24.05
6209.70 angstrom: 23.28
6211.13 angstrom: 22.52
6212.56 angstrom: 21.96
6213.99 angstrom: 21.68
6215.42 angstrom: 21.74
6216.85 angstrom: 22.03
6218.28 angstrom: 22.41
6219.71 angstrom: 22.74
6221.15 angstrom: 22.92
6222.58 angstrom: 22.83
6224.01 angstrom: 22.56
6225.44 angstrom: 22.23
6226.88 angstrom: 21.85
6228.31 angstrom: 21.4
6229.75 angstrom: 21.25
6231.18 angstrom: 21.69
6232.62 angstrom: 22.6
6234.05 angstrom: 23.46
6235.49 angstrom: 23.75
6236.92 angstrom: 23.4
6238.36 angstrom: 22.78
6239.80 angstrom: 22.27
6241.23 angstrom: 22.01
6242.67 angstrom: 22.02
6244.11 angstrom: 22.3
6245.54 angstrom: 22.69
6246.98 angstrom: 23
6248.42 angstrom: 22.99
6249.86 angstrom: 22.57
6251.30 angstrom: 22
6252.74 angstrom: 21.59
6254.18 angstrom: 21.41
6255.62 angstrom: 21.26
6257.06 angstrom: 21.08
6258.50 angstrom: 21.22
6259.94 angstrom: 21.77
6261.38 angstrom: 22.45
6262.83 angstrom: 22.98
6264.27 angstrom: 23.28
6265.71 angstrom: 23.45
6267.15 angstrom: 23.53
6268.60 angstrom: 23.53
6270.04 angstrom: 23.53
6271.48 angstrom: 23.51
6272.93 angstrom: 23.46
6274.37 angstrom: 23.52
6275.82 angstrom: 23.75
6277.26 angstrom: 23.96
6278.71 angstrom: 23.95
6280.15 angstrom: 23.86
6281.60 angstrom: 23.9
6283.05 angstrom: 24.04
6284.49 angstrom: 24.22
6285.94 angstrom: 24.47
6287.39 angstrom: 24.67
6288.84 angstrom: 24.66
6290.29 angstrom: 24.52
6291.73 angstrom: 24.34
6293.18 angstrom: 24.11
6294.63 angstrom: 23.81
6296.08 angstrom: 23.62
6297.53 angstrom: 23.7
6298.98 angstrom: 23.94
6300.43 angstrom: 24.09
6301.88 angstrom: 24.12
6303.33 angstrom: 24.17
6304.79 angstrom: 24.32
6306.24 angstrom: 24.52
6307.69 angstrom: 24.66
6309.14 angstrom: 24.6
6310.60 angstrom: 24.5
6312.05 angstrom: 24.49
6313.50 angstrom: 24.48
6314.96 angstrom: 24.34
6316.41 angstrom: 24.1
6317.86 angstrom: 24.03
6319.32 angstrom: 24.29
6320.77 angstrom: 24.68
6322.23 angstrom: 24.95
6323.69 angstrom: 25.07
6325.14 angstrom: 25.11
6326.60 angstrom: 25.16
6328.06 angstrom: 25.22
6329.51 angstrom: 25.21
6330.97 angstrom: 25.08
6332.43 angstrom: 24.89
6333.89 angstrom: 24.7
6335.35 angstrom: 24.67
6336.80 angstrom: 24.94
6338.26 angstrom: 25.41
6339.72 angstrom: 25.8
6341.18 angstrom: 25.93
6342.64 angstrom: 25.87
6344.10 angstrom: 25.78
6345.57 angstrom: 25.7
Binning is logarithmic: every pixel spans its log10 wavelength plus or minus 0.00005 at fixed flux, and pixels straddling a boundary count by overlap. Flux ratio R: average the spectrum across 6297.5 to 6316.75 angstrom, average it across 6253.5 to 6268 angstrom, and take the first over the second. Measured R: 1.09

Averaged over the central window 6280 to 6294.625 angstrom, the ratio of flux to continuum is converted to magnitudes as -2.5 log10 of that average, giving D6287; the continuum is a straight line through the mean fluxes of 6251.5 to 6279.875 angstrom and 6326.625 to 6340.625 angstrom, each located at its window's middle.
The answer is -0.03 mag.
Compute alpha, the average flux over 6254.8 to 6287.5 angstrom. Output 23.2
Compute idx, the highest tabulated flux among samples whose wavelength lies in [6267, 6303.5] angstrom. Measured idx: 24.67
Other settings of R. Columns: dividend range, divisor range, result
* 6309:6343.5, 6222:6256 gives 1.11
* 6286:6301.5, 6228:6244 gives 1.08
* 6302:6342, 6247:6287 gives 1.08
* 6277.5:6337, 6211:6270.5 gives 1.09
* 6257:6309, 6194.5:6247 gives 1.04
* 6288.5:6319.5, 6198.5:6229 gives 1.06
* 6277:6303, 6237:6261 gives 1.09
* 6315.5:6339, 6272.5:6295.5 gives 1.03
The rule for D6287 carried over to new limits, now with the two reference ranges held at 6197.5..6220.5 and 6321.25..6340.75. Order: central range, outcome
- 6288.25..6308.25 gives 0.018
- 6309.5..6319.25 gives 0.023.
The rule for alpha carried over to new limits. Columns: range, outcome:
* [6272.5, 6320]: 24.2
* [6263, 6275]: 23.5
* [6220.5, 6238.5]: 22.5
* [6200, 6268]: 22.6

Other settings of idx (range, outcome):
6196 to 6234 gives 24.82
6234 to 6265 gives 23.75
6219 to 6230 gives 22.92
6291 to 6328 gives 25.16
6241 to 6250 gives 23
